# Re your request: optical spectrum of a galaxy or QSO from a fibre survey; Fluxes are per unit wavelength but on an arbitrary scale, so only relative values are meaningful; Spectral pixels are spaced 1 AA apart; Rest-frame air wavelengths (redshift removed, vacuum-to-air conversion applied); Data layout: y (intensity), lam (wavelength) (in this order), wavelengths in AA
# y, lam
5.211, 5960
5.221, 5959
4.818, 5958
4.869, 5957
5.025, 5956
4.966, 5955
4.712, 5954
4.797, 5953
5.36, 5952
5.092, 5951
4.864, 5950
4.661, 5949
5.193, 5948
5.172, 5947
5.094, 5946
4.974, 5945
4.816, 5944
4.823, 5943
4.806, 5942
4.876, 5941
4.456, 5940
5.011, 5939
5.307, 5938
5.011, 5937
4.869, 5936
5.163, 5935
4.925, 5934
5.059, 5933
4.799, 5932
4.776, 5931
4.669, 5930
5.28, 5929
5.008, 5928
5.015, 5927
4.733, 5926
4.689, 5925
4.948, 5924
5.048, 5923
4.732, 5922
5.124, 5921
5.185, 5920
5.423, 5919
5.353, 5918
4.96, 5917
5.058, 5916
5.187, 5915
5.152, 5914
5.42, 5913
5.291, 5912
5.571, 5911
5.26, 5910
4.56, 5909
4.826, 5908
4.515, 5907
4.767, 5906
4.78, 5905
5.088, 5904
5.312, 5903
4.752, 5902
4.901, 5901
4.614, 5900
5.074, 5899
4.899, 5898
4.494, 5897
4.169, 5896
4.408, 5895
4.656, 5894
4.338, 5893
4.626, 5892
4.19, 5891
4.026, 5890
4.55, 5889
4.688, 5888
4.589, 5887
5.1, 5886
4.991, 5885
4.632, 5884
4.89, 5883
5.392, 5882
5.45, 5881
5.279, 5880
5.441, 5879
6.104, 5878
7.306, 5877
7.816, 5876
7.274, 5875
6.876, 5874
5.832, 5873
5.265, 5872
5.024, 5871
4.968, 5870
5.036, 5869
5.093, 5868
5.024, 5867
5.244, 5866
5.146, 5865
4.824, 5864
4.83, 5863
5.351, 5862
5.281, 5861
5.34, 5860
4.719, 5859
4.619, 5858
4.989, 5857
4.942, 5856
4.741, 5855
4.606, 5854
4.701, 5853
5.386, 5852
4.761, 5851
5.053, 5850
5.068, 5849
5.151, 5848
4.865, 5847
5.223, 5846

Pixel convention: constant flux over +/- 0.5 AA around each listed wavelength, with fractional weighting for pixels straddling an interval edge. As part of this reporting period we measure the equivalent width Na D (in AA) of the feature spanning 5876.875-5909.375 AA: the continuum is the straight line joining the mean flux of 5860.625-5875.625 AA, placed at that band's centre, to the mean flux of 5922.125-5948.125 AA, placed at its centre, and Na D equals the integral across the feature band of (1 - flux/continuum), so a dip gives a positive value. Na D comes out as 2.36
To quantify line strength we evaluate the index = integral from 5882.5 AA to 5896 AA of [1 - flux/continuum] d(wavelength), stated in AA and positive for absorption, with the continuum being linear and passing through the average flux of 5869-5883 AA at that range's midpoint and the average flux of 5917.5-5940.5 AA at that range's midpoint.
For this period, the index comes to 2.7 AA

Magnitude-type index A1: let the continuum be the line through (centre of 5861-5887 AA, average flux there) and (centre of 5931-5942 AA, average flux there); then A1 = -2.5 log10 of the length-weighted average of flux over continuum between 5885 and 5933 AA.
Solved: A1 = 0.067 mag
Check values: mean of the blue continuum 5.5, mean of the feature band 4.87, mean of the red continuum 4.93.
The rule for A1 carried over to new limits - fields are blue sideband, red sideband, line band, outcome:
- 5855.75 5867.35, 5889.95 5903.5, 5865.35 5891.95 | -0.11 mag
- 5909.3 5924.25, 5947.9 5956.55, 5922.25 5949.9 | 0.03 mag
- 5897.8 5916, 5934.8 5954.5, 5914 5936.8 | -0.01 mag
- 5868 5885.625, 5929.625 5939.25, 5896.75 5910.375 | 0.11 mag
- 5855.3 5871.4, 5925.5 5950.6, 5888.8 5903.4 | 0.09 mag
